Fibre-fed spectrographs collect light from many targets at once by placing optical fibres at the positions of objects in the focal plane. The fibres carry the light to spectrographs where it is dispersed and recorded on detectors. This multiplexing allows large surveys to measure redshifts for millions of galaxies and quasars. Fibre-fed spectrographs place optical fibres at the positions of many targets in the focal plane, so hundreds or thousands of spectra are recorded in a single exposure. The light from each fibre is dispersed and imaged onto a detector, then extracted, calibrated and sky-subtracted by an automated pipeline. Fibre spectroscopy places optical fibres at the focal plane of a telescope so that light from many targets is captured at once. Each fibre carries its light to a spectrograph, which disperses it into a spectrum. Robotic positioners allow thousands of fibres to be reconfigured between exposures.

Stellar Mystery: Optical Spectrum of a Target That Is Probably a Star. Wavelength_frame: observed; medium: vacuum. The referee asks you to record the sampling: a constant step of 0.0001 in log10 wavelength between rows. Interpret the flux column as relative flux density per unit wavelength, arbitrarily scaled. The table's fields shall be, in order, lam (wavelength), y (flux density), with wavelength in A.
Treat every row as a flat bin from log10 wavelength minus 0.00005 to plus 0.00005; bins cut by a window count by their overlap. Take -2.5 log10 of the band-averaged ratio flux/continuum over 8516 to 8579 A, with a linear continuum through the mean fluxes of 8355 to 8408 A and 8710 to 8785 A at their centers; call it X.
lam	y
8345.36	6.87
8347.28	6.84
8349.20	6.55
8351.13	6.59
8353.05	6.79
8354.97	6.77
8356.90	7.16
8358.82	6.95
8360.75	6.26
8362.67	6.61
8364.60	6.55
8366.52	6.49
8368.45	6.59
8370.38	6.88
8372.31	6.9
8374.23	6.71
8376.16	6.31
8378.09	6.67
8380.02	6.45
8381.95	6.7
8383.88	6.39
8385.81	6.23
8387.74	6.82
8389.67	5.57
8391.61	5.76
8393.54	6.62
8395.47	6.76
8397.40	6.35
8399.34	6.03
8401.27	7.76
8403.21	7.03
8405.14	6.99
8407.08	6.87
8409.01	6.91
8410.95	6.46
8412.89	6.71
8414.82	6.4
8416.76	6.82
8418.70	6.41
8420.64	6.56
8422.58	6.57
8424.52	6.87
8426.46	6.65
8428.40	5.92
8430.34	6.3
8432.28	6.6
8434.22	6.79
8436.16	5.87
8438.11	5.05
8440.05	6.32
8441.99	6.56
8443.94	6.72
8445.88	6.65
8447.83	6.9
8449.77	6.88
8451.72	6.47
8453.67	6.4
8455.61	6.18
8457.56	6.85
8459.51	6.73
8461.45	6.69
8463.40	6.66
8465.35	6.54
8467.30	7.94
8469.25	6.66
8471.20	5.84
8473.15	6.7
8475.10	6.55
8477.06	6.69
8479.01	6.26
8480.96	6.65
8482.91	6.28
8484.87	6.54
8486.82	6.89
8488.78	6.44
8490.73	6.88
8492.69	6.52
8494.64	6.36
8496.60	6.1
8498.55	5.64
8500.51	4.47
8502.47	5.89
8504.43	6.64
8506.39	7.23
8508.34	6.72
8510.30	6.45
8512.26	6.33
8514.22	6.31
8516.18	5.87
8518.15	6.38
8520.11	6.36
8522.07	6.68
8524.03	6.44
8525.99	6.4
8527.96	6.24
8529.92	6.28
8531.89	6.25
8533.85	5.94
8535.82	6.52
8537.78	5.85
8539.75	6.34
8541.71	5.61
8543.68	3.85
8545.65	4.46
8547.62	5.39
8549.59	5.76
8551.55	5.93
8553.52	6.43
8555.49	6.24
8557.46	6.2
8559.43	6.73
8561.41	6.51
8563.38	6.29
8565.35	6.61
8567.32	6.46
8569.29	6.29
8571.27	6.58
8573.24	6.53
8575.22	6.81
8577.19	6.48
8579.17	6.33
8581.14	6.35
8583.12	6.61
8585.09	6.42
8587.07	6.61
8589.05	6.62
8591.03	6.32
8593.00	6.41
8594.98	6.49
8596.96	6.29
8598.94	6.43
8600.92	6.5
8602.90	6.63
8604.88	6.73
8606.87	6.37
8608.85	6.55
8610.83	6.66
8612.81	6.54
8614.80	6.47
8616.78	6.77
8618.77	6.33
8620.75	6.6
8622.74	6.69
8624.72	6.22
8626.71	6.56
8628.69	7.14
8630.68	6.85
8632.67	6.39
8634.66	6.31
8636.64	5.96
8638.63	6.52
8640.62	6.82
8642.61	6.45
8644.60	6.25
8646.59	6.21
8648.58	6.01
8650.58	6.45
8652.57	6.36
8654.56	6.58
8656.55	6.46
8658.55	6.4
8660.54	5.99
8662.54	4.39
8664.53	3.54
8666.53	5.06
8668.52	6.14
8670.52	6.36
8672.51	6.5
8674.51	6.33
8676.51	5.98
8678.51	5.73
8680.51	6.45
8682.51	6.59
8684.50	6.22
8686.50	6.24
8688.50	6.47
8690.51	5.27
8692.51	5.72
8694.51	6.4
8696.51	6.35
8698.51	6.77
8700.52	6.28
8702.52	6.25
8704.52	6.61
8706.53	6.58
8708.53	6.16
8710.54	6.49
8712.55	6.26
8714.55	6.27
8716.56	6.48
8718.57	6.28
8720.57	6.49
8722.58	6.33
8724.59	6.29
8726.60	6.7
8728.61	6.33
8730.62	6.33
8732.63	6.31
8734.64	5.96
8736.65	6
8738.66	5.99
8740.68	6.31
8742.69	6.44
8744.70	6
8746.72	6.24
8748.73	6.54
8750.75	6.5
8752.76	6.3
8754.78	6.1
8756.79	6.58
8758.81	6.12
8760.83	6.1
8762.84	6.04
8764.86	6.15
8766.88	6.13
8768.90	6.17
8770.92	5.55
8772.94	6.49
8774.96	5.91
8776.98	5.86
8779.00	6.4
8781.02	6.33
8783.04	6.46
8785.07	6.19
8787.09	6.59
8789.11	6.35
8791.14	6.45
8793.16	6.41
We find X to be 0.05 mag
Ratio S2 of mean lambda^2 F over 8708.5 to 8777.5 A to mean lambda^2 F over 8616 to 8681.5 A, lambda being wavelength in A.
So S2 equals 1.03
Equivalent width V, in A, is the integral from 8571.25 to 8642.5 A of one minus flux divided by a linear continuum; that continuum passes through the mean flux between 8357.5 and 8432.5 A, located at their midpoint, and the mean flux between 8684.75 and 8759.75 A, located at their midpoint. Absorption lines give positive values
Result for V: -1.5 A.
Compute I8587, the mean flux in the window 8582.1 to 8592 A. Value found 6.51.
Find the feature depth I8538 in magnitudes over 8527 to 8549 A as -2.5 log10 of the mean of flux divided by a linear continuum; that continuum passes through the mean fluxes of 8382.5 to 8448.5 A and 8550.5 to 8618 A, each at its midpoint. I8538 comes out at 0.14 mag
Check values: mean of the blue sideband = 6.51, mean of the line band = 5.7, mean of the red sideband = 6.48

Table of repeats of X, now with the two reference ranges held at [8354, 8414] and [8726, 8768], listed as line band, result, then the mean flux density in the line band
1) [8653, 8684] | 0.07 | 5.91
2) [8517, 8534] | 0.02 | 6.34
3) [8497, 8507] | 0.10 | 5.93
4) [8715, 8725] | -0.02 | 6.37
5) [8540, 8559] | 0.15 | 5.61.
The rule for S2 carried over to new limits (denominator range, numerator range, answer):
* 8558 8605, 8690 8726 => 1.00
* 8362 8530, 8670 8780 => 1.03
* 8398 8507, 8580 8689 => 1.01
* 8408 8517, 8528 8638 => 1.00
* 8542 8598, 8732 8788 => 1.04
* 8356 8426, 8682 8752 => 1.03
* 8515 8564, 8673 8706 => 1.07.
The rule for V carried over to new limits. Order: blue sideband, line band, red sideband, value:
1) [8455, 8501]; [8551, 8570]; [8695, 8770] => 0.1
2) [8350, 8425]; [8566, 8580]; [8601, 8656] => 0.1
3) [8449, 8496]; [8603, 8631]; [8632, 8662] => -1.0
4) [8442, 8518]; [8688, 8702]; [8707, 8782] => 0.3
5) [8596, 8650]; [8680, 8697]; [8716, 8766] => 0.5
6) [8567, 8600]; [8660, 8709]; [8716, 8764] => 2.6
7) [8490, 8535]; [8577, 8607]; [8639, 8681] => -1.7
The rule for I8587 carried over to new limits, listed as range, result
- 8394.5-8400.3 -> 6.38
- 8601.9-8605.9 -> 6.67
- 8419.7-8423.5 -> 6.56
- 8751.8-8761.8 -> 6.24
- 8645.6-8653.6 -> 6.26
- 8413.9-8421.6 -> 6.54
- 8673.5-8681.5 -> 6.12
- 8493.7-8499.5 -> 6.04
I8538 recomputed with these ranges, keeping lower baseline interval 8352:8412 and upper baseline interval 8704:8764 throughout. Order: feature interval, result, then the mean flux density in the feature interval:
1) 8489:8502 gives 0.087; 6.02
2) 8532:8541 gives 0.055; 6.16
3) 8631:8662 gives 0.010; 6.33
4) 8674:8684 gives 0.024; 6.21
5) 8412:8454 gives 0.017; 6.47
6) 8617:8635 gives -0.030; 6.58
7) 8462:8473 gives -0.029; 6.72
